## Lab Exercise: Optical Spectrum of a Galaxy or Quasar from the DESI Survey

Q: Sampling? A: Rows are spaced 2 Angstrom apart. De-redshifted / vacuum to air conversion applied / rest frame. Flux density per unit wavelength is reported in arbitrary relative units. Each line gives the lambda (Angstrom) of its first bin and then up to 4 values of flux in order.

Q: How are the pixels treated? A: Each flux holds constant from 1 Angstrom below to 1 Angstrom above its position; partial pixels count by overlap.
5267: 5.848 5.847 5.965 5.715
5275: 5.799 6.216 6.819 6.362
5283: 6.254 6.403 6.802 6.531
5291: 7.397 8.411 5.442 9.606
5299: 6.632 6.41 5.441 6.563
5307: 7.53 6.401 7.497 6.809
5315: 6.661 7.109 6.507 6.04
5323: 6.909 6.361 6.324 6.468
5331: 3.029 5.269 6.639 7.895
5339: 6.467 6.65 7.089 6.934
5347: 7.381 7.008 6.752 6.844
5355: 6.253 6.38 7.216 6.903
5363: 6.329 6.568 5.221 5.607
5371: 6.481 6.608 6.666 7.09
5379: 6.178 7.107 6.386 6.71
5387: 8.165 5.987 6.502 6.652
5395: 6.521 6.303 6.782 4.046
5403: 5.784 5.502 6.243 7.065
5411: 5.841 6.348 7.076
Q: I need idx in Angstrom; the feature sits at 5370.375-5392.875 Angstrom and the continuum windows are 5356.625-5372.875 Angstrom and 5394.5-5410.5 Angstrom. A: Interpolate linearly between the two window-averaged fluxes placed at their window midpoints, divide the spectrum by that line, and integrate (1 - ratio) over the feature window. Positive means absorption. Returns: -1.9 Angstrom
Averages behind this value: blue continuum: 6.35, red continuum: 6.01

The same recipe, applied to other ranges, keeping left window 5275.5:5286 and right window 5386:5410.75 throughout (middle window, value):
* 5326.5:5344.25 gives 0.35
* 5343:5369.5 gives -1.21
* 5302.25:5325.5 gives -1.16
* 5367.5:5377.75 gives -0.18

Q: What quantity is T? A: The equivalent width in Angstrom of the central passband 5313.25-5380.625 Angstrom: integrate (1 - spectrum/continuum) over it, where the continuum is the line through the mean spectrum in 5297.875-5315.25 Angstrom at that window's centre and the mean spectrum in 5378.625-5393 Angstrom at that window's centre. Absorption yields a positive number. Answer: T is 2.2 Angstrom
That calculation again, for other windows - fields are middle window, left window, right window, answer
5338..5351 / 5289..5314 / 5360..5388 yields -0.3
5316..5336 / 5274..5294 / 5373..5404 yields 1.6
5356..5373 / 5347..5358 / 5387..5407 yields 0.5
